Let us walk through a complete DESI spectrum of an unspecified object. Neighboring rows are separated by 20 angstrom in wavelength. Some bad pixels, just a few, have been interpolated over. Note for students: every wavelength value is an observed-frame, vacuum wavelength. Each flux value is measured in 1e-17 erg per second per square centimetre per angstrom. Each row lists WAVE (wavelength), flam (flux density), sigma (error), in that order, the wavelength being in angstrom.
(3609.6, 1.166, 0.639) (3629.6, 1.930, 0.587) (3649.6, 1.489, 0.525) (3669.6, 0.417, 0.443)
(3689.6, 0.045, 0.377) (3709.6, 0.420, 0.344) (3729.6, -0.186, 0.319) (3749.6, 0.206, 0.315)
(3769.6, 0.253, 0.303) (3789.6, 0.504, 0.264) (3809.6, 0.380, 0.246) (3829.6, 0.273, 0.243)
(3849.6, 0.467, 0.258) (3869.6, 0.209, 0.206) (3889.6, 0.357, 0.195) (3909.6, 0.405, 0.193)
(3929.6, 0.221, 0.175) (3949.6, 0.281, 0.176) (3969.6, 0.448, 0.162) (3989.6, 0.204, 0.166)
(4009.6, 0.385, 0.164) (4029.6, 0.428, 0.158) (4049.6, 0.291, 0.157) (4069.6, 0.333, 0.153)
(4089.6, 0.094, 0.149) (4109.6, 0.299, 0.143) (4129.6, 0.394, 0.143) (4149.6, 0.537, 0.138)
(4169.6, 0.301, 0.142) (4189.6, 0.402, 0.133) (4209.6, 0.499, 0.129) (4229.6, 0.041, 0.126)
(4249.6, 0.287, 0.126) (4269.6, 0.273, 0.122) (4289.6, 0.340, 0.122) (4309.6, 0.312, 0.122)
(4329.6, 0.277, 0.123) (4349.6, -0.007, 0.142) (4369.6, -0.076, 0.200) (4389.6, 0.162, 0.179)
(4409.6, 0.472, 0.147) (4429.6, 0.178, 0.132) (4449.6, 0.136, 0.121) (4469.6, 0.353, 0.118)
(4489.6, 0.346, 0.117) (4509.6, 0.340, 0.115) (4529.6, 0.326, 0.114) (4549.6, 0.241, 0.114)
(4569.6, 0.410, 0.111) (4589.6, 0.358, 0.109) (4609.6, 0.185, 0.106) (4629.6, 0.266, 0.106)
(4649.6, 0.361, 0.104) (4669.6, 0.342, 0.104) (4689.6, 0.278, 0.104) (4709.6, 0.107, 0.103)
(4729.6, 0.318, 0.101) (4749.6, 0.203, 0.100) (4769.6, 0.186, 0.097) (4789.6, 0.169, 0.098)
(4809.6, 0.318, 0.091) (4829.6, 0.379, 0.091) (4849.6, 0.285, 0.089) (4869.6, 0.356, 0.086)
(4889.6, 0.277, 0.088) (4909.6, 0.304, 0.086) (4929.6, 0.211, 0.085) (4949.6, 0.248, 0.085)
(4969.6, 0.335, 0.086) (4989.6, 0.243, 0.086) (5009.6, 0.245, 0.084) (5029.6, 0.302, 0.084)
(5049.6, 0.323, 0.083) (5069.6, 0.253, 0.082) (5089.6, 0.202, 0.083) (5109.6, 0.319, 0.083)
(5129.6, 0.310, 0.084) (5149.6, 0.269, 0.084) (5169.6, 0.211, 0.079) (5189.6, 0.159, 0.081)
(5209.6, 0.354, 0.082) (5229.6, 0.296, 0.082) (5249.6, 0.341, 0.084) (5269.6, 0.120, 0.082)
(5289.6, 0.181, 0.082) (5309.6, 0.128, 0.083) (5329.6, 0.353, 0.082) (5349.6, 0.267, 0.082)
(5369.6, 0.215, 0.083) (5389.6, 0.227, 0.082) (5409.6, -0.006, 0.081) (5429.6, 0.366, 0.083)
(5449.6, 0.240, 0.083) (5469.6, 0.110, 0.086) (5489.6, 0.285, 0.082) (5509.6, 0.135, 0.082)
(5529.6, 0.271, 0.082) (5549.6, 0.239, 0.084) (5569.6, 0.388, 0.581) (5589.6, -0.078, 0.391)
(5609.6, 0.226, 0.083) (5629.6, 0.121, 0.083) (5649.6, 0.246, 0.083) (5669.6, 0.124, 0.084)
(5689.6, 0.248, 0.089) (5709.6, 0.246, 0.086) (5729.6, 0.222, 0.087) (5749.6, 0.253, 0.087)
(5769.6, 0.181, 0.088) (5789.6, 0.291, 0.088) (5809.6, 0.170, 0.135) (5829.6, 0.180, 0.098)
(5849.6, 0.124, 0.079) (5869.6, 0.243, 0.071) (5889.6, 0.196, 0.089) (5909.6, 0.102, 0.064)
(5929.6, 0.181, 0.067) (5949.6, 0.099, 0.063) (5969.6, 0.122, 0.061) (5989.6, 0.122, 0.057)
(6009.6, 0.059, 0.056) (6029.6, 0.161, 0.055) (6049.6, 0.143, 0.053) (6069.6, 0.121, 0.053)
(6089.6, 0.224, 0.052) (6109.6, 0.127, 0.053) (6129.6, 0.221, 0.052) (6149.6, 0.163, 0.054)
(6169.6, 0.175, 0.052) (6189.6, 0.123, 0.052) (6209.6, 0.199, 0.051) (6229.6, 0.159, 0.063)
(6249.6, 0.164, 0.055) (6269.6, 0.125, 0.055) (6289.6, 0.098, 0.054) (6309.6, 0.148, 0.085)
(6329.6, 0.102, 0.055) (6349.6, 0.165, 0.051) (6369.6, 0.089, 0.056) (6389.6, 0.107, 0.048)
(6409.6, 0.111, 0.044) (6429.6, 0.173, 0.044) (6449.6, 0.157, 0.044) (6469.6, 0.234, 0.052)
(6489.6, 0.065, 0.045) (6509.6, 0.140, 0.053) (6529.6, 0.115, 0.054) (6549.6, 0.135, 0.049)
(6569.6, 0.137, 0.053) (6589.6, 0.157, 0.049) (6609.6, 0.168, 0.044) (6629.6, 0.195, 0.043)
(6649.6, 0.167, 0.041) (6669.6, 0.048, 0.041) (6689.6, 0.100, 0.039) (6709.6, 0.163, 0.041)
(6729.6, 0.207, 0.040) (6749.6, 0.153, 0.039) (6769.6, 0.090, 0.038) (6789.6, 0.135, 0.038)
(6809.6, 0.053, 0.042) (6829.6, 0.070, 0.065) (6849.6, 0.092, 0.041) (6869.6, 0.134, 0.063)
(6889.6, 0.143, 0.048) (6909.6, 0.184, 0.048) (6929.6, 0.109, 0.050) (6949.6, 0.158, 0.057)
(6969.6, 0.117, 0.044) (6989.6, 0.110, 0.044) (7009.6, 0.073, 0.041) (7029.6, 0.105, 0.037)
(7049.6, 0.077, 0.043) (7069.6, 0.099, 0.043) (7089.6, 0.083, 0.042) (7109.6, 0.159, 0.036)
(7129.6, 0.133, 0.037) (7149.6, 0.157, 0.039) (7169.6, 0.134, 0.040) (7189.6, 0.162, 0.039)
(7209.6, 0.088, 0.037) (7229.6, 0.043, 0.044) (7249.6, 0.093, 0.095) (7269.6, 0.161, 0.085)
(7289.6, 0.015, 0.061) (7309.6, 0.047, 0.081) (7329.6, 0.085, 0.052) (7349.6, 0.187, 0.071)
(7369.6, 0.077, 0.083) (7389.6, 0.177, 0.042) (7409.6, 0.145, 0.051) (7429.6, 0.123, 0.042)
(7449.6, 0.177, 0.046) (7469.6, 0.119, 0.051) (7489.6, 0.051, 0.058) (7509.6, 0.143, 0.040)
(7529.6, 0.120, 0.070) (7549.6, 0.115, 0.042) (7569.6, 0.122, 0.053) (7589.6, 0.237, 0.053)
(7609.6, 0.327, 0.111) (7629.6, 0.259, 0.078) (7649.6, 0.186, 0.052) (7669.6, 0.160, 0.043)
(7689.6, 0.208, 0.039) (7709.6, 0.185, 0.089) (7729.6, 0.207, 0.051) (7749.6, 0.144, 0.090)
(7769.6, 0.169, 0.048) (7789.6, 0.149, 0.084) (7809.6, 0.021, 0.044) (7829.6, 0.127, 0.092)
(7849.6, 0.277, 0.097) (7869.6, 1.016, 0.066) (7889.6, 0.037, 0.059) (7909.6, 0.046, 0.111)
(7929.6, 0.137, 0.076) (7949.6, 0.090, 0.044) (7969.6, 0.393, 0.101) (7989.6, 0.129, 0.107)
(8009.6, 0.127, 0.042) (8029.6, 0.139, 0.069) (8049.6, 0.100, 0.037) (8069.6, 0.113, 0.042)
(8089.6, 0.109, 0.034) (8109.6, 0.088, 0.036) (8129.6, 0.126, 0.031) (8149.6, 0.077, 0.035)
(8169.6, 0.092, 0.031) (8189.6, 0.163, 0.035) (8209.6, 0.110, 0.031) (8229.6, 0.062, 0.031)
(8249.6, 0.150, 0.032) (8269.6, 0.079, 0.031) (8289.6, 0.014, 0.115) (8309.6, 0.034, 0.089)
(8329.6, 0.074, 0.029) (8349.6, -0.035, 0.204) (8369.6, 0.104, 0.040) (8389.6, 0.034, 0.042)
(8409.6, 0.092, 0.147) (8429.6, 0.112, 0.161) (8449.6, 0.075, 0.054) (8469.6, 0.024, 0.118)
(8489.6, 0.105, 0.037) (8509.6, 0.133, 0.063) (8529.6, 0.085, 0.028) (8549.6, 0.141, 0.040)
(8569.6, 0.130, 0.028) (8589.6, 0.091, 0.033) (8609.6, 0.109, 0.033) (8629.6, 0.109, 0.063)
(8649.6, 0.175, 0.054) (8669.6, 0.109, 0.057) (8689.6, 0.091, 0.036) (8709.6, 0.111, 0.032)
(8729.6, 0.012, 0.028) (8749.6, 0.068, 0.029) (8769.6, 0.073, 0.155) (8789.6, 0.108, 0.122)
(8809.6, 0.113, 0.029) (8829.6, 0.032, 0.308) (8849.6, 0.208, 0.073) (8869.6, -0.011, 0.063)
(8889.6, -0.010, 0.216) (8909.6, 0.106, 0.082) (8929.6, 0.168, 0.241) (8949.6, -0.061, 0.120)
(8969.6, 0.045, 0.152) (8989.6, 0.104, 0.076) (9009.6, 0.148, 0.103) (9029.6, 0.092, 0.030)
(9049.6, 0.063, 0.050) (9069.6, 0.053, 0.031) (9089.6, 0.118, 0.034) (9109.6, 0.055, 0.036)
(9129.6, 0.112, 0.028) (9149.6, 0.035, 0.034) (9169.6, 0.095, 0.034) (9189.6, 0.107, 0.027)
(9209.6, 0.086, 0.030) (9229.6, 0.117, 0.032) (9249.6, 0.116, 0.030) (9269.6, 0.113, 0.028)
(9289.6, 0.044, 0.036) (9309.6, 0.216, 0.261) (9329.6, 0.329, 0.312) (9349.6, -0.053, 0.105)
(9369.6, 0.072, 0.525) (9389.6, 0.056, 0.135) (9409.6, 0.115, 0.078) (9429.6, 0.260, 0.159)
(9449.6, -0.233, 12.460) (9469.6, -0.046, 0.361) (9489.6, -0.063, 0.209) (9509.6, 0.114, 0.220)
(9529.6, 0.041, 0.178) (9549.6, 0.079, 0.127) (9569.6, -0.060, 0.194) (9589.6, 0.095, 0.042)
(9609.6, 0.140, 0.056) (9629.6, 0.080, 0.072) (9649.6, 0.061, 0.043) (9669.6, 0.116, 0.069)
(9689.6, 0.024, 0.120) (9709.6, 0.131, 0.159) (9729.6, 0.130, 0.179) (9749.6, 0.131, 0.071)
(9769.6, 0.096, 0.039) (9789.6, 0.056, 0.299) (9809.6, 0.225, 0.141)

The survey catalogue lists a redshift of 0.57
